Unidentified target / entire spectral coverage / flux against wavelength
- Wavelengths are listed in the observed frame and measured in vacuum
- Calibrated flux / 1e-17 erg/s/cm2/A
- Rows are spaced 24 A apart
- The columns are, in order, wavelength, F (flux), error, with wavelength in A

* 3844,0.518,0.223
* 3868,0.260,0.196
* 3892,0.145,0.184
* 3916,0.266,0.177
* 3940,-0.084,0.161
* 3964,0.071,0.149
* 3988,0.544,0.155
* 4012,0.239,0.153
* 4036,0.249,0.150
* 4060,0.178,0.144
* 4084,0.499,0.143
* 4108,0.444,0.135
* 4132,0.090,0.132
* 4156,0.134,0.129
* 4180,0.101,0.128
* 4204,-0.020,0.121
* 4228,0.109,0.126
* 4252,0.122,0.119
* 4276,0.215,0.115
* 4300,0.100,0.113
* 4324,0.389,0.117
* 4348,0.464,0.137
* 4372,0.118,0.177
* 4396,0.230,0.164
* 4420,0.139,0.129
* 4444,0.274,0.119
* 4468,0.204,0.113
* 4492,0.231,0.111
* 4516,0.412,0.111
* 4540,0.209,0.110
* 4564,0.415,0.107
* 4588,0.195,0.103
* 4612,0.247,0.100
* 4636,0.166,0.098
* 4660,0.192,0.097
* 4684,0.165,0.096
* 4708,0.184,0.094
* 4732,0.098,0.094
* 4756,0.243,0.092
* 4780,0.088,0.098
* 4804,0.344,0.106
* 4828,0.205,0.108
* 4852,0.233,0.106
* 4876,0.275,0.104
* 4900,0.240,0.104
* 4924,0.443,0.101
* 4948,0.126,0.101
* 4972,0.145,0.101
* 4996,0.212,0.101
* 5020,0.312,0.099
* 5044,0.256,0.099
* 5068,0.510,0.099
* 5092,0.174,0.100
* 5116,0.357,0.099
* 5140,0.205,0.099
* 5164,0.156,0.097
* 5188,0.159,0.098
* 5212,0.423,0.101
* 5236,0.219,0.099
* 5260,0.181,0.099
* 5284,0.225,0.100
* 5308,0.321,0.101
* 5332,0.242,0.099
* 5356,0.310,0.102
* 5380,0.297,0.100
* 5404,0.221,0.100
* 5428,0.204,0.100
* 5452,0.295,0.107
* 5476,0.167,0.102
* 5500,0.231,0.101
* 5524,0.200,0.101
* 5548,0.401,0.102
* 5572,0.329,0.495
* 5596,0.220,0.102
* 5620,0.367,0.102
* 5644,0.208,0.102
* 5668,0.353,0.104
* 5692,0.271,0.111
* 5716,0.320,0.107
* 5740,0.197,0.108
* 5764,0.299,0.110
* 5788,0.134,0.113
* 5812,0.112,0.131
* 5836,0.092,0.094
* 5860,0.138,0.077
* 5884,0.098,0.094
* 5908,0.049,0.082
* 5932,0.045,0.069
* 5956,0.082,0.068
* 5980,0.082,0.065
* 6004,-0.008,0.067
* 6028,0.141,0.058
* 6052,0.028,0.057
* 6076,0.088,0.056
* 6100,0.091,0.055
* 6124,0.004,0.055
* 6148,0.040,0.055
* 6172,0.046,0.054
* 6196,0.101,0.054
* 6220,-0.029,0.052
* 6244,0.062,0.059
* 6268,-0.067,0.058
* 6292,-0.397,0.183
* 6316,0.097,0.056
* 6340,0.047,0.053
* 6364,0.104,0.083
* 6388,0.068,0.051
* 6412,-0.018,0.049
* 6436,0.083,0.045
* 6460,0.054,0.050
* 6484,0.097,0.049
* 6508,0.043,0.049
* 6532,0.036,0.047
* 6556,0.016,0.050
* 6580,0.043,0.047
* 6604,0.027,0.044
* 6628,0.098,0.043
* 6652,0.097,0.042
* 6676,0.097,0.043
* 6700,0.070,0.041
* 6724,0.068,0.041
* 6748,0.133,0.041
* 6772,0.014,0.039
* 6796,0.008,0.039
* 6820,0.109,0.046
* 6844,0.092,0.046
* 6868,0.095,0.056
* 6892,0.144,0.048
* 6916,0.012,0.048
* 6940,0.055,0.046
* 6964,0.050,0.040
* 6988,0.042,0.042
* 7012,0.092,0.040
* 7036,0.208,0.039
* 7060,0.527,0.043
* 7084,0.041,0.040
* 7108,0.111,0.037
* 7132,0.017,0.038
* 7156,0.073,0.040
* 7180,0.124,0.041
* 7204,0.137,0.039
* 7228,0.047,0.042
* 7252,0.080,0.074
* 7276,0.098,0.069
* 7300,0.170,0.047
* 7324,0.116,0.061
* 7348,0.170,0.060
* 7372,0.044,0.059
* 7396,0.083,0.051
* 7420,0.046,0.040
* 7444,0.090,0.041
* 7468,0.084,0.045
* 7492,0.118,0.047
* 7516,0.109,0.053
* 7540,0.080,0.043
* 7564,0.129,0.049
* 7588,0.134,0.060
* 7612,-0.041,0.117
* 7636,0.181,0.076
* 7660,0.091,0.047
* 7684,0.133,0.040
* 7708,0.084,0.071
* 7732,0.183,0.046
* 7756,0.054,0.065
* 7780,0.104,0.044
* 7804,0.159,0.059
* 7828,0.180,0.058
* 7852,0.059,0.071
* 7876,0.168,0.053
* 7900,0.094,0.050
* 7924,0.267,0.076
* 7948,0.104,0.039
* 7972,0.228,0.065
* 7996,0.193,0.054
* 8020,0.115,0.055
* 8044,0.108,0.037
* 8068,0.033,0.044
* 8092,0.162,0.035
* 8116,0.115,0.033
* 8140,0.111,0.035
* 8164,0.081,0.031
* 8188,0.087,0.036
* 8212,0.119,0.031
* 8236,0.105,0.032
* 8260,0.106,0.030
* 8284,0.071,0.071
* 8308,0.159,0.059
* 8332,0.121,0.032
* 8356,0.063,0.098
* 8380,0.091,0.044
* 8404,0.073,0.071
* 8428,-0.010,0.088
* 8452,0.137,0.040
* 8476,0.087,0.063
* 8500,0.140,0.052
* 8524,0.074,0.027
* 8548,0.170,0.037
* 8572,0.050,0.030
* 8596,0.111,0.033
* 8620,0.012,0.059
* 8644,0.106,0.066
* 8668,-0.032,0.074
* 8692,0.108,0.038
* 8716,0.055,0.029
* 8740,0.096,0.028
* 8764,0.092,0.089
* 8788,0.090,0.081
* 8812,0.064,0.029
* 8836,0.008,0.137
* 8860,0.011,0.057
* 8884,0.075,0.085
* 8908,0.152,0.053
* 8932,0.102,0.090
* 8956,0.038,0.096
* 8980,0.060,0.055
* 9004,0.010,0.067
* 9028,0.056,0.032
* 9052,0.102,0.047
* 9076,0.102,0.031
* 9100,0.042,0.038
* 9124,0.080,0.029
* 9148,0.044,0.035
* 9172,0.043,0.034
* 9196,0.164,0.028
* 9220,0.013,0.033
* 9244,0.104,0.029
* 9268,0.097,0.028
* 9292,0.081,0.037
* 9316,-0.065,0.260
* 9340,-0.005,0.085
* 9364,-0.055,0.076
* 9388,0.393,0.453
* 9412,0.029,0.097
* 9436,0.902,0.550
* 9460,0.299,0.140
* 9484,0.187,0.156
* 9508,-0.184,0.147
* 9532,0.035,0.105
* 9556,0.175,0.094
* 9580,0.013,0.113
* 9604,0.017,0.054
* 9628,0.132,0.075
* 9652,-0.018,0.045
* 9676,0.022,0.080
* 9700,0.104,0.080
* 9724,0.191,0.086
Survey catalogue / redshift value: 0.891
